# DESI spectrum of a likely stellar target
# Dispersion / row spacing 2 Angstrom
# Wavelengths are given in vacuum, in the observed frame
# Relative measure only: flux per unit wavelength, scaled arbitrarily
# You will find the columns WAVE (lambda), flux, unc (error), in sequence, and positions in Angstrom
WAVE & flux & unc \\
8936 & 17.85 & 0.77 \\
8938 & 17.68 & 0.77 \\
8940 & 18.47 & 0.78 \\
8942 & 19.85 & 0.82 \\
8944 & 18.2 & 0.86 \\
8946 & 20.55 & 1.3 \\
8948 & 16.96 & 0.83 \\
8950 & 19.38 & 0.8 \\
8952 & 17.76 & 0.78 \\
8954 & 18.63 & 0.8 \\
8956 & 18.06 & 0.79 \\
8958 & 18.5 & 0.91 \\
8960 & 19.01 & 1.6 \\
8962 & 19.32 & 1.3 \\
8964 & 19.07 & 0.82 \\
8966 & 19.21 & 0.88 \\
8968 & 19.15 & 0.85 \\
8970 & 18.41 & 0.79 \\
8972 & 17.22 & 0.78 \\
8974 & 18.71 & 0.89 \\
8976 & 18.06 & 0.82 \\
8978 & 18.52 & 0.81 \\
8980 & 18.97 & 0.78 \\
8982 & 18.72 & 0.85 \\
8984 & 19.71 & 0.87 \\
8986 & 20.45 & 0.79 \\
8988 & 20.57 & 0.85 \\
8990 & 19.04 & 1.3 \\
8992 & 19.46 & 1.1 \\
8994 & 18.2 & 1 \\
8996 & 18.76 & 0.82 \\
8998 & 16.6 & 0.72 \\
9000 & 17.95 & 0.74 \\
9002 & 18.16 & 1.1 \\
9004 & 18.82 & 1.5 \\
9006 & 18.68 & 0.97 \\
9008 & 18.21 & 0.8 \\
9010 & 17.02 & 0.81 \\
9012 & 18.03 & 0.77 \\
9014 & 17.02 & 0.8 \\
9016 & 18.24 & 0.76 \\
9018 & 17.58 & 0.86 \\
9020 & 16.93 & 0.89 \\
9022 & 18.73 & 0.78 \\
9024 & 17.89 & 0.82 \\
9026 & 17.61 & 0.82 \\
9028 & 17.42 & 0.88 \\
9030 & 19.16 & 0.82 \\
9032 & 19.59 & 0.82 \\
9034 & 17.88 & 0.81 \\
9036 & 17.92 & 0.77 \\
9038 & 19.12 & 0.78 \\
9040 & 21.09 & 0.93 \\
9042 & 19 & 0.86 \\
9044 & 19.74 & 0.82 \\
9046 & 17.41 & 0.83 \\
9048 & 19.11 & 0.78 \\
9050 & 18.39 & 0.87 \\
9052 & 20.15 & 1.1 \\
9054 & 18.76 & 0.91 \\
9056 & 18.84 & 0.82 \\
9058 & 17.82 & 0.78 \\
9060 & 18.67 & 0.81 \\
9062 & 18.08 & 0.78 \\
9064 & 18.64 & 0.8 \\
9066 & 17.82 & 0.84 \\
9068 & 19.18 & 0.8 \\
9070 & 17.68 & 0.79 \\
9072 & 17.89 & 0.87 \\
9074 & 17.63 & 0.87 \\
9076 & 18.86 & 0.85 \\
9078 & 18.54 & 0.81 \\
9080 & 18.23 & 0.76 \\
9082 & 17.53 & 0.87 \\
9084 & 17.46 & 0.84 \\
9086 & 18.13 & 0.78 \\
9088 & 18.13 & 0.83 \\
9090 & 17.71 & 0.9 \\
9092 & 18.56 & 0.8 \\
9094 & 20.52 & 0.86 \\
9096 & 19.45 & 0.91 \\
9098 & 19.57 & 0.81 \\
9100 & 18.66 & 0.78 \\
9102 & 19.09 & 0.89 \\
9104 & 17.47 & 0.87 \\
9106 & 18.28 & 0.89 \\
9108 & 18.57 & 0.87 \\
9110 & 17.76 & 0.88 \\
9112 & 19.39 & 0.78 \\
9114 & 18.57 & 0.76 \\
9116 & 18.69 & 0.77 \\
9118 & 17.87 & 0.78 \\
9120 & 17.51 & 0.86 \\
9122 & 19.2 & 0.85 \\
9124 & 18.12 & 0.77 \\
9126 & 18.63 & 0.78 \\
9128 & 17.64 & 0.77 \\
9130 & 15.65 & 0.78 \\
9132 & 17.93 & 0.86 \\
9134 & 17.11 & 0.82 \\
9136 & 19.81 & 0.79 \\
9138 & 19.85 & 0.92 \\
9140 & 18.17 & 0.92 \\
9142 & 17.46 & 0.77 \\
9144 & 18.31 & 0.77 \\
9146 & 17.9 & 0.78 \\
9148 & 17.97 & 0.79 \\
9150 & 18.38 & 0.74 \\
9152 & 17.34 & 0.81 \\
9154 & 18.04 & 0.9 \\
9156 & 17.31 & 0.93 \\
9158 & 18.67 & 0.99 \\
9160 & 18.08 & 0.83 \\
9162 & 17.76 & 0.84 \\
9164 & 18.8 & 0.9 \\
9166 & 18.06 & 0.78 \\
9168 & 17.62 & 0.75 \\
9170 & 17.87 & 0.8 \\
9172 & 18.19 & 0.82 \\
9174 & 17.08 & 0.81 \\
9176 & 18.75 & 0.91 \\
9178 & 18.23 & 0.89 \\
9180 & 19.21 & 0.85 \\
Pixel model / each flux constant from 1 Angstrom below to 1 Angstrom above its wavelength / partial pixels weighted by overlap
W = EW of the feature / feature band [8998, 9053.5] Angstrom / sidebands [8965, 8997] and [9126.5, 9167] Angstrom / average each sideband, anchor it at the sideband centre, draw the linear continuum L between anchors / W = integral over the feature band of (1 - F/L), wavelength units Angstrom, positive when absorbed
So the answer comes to 0.95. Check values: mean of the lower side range 18.9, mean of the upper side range 18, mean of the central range 18.4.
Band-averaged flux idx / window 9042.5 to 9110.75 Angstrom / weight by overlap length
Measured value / 18.5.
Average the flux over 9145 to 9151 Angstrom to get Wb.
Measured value 18.1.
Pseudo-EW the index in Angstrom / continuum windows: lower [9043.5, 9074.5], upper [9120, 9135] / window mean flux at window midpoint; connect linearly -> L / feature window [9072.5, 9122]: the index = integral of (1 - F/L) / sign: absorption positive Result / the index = -1.0 Angstrom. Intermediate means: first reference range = 18.5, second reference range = 17.7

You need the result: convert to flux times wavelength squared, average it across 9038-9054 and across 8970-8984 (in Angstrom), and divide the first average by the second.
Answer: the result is 1.1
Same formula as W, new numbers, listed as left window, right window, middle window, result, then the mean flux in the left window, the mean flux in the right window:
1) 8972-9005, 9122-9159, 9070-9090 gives 0.3 Angstrom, 18.7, 18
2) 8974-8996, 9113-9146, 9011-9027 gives 1.0 Angstrom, 19.1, 18.1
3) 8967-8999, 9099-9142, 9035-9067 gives -0.4 Angstrom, 18.8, 18.3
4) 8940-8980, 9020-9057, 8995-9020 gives 1.1 Angstrom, 18.7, 18.7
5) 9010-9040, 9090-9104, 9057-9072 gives 0.3 Angstrom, 18.1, 19.1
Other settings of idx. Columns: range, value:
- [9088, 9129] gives 18.6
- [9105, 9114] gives 18.5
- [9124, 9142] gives 18.1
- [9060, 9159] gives 18.3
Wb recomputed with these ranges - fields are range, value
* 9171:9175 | 17.6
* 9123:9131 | 17.5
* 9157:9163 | 18.2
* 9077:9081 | 18.4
